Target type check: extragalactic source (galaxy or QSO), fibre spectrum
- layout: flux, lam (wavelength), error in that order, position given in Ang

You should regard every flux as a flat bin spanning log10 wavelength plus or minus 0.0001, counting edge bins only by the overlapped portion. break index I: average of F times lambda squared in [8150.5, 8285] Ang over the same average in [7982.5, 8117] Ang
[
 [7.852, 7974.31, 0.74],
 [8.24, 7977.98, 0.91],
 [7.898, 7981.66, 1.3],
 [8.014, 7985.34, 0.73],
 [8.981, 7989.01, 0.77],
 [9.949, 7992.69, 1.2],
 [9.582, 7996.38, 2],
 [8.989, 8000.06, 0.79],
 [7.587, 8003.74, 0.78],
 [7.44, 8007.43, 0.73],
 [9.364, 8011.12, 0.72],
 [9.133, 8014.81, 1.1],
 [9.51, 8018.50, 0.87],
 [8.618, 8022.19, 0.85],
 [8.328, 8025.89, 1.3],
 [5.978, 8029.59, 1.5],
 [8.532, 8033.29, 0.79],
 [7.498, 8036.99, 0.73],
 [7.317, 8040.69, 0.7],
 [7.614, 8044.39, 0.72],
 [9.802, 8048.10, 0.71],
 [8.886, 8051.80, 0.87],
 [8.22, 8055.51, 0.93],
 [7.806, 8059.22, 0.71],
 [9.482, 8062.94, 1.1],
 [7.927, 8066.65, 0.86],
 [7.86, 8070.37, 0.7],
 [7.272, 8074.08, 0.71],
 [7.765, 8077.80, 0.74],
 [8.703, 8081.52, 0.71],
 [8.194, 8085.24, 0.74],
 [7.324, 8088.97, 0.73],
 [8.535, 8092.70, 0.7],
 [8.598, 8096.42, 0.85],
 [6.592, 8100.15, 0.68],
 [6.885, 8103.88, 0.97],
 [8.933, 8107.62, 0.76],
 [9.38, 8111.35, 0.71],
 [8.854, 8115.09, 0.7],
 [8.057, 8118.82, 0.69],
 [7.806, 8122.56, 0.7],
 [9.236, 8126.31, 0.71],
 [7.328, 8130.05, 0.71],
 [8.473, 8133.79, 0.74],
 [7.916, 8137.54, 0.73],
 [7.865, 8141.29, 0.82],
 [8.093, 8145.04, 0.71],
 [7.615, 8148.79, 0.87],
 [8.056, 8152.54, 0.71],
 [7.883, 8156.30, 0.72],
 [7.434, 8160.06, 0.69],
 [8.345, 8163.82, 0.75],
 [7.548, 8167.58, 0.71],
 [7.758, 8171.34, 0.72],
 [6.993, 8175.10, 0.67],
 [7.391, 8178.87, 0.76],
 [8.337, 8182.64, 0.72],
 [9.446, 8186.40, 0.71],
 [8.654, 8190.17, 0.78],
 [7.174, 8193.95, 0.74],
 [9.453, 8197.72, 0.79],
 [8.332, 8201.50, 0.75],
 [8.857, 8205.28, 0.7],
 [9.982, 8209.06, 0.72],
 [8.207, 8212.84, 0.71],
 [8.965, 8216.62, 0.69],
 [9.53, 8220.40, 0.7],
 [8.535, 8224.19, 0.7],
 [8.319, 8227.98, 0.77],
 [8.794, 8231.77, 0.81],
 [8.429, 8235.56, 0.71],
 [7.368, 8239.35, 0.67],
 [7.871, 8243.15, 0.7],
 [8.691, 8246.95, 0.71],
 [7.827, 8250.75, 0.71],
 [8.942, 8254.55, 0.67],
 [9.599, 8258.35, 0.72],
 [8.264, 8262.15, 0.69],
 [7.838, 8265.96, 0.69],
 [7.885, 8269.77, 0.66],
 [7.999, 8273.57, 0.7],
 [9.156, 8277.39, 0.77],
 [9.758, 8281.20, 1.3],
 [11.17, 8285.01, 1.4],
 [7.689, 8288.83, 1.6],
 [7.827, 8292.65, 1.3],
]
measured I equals 1.06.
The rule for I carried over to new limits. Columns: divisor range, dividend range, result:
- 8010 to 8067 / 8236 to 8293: 1.08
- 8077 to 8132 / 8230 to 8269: 1.06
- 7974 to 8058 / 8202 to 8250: 1.08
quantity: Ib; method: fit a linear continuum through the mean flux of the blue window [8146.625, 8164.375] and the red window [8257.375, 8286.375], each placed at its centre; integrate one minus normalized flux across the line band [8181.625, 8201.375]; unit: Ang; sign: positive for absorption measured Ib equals -1.1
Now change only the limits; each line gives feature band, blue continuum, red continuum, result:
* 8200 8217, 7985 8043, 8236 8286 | -0.62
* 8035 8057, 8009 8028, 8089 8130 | 1.21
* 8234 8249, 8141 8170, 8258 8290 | 0.82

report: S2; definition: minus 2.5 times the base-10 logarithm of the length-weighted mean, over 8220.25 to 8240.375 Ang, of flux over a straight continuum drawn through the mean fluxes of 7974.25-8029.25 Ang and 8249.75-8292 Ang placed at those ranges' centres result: 0.03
